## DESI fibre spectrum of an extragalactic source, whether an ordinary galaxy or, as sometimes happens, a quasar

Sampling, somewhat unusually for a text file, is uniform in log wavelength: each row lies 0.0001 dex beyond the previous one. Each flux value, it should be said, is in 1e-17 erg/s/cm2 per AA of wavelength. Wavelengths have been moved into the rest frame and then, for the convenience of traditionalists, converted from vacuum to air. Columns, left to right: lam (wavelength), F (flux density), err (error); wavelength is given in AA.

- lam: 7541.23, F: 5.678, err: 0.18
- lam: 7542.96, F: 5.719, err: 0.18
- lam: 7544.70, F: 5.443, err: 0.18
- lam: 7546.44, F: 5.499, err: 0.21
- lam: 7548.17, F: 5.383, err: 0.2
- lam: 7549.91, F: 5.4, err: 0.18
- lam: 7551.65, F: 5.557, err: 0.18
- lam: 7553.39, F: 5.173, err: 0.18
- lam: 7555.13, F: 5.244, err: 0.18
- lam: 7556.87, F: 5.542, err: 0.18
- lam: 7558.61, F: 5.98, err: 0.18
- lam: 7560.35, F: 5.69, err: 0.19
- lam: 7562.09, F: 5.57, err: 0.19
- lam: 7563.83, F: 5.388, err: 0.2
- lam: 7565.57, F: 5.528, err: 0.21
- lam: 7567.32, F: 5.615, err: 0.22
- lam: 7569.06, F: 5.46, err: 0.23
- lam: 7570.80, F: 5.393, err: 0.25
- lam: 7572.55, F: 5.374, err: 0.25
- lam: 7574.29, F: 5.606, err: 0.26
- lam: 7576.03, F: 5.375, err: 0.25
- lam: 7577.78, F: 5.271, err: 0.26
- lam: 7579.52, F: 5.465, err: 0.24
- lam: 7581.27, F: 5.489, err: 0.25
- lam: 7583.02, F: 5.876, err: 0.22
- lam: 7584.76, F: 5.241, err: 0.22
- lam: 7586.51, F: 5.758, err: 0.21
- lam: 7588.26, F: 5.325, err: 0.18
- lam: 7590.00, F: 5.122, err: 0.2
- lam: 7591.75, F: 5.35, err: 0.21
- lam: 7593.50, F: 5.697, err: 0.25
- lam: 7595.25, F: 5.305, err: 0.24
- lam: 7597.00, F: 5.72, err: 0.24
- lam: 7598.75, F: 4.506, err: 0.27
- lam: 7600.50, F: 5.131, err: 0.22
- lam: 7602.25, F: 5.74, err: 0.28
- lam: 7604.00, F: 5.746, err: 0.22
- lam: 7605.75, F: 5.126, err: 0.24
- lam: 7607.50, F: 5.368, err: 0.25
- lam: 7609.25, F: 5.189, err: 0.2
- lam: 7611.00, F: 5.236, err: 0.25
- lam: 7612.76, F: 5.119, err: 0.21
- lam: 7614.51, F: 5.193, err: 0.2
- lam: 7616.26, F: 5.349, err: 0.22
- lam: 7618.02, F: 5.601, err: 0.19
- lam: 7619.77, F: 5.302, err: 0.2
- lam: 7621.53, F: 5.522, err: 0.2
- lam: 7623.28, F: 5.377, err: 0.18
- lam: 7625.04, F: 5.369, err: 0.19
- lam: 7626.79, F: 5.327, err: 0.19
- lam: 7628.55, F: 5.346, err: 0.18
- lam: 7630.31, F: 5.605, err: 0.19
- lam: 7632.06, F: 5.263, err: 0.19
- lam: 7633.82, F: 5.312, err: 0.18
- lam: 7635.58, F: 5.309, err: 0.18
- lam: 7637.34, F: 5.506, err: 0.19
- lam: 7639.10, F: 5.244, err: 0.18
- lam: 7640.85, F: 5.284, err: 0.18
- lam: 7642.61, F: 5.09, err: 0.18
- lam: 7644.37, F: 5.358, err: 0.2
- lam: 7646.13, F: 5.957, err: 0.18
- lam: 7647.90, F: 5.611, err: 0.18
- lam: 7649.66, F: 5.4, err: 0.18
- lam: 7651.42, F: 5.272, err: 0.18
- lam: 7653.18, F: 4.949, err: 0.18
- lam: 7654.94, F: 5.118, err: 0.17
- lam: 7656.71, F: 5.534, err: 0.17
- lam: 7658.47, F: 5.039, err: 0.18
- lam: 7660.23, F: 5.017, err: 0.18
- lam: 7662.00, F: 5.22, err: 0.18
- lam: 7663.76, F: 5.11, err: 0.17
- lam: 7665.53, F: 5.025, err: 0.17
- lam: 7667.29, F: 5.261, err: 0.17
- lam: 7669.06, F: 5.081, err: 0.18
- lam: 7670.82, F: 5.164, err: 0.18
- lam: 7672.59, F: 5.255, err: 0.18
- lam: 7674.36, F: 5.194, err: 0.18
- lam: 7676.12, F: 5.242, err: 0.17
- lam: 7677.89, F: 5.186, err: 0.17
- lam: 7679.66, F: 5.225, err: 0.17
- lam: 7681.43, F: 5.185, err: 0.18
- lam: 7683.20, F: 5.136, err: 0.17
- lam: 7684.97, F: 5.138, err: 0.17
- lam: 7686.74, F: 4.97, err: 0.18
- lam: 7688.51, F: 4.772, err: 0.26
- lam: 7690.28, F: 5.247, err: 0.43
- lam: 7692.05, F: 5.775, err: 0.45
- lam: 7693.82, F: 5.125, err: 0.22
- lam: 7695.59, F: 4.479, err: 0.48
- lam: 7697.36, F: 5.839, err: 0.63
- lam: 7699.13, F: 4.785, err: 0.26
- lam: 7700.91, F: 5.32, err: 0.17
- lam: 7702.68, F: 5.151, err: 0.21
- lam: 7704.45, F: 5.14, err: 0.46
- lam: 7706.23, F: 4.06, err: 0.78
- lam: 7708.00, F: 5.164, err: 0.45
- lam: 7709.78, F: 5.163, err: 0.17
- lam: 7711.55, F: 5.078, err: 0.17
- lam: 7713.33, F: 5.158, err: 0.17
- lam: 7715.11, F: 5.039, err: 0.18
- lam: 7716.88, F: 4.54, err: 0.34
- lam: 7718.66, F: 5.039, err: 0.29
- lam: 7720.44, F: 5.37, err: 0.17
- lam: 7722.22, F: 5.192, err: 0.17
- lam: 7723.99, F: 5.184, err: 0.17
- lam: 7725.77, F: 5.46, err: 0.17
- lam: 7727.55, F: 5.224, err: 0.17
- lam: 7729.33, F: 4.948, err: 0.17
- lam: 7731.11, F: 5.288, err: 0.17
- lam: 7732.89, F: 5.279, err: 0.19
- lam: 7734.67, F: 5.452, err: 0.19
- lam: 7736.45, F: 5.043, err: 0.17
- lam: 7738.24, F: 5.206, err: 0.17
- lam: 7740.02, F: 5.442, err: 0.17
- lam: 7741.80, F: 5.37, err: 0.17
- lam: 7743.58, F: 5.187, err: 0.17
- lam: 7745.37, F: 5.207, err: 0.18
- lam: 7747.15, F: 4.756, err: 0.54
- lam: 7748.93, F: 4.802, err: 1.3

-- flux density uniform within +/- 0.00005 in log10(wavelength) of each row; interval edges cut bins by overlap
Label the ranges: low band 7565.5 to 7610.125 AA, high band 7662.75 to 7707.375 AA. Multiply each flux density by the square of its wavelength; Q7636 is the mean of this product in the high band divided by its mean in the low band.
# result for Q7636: 1.0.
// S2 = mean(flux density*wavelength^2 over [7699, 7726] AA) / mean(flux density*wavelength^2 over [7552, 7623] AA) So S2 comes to 0.96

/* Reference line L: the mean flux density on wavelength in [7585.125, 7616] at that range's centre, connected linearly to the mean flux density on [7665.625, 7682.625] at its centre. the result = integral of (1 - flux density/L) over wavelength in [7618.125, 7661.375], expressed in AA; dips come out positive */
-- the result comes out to -0.71 AA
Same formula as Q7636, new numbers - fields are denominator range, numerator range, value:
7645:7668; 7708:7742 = 1.00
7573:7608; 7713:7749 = 0.99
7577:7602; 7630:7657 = 1.01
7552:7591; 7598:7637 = 0.98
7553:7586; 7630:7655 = 0.99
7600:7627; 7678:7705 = 0.98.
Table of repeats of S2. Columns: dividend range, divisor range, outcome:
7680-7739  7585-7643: 0.98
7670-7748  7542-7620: 0.98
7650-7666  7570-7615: 0.98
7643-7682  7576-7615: 0.99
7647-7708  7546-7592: 0.97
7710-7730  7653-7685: 1.00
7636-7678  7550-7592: 0.98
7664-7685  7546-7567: 0.97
